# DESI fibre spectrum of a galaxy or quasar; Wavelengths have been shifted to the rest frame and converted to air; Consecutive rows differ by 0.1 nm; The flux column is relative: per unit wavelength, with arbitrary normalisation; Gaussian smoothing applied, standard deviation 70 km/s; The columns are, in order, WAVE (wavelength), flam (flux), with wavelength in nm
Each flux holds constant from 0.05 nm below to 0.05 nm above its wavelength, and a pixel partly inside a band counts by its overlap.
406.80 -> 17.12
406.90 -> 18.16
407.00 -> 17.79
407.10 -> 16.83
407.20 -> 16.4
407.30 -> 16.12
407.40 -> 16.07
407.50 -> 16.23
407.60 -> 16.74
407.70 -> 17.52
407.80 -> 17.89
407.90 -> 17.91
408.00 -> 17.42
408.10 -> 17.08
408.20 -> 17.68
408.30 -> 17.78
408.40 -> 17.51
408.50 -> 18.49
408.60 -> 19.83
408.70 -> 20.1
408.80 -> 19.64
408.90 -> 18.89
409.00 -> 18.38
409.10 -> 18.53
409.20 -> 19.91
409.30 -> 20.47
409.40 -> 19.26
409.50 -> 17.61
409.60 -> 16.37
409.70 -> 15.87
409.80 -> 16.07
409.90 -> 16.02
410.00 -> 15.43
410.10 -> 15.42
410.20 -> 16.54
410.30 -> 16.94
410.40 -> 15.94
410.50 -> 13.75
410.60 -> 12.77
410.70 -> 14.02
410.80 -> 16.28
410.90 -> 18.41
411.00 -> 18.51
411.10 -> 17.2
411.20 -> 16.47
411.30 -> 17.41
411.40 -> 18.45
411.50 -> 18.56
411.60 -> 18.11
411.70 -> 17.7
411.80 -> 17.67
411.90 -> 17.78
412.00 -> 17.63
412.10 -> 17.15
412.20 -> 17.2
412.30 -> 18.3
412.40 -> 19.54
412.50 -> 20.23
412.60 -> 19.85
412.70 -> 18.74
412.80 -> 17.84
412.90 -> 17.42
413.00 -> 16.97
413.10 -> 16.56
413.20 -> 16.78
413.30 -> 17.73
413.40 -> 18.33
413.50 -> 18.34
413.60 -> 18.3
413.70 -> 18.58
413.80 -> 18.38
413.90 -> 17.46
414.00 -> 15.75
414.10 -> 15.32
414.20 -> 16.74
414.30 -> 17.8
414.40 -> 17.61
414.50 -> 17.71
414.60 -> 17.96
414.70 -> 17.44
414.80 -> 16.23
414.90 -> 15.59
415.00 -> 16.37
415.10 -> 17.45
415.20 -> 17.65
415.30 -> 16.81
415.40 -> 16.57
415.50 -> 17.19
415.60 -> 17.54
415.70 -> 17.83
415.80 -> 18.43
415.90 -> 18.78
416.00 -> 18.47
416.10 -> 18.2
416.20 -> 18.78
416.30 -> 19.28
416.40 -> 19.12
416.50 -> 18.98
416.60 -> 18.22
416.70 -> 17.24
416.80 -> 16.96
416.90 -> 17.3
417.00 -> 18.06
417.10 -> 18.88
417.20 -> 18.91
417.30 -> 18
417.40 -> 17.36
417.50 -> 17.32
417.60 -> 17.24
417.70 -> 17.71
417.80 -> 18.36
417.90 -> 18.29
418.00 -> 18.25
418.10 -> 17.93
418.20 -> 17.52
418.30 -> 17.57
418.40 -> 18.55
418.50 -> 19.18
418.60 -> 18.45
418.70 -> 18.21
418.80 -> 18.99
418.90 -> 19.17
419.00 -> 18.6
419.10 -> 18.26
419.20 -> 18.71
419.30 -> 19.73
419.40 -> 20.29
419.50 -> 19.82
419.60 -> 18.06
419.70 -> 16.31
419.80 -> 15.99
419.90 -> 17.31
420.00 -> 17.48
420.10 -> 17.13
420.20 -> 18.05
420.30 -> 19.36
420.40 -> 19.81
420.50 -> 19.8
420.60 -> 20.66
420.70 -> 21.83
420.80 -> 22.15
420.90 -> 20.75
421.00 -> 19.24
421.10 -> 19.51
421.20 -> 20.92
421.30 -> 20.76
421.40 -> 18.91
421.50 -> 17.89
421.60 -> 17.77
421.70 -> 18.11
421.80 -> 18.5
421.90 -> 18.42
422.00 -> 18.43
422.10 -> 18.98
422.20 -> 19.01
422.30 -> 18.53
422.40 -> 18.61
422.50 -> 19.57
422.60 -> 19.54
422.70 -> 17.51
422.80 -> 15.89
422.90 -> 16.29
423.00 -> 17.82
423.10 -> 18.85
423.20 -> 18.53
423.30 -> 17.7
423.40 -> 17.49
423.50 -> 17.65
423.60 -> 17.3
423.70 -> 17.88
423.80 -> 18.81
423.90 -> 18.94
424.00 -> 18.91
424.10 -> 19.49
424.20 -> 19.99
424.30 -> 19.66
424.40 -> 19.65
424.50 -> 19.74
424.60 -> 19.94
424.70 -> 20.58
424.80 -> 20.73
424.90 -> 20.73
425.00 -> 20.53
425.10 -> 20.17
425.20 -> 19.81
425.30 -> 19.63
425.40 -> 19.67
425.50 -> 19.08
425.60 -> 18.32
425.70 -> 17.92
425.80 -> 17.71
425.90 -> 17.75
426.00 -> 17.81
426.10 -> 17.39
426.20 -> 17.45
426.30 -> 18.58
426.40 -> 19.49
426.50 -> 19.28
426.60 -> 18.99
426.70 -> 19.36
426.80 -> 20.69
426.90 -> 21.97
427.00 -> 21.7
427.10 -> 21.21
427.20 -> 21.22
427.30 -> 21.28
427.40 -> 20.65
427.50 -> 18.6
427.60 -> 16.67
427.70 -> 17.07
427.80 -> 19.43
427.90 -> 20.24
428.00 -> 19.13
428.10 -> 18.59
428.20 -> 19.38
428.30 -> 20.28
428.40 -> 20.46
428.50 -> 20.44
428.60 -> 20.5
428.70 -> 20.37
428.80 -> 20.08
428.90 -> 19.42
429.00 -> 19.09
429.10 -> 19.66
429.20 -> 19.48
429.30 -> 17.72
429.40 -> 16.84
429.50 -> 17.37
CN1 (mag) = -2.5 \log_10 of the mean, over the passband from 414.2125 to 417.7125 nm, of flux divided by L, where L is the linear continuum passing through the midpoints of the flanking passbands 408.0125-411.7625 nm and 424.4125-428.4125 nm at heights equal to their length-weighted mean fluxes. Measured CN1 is 0.03 mag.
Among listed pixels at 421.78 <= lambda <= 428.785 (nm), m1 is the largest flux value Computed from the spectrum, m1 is 21.97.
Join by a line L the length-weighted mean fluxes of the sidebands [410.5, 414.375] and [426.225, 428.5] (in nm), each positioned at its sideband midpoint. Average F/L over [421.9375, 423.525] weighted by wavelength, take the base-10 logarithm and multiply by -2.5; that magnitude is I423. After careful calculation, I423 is 0.05 mag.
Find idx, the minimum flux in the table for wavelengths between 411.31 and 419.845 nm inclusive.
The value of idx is 15.32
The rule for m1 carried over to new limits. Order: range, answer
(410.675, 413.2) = 20.23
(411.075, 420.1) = 20.29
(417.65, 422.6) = 22.15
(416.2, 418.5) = 19.28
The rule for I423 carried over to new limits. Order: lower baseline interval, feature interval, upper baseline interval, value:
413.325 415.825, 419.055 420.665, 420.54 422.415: 0.021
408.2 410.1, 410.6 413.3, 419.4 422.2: 0.038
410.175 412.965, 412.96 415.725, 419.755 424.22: 0.030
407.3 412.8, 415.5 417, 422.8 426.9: -0.005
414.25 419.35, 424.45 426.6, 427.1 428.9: 0.009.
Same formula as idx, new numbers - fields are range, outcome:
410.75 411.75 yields 16.28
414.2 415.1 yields 15.59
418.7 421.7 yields 15.99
